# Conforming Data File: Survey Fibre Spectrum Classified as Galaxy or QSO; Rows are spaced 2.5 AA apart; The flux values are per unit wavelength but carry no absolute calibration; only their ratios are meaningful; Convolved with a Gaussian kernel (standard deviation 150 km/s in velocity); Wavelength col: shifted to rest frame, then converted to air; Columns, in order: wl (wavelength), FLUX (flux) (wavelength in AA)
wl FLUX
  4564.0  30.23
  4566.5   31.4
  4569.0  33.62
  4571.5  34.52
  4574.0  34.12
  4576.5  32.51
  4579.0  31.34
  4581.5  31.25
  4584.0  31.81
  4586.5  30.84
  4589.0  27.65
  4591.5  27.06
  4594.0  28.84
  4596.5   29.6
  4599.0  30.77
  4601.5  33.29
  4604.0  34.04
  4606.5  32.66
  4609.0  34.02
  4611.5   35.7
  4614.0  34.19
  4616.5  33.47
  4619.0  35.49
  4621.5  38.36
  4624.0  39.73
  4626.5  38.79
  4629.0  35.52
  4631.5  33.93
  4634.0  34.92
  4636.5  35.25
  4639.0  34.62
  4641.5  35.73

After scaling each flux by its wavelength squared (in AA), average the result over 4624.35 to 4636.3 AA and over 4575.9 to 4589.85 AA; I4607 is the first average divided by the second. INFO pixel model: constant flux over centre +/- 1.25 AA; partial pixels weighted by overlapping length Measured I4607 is 1.2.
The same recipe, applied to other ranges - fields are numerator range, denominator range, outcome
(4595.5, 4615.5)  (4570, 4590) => 1.05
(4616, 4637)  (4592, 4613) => 1.14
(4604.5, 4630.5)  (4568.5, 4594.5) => 1.16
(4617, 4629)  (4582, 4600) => 1.29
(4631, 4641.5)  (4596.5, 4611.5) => 1.07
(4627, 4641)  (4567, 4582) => 1.10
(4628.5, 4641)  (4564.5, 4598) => 1.15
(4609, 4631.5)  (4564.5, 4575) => 1.11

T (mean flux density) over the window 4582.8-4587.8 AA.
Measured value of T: 31.3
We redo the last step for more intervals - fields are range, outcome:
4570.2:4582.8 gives 32.7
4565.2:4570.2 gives 32.5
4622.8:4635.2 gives 36.6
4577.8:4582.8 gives 31.3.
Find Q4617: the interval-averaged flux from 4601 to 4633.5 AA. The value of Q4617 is 35.4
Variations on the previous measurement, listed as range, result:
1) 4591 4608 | 31.1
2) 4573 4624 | 32.5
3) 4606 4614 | 34.3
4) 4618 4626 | 38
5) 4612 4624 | 35.9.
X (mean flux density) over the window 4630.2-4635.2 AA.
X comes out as 34.4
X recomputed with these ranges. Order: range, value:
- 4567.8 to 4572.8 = 34.1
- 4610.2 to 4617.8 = 34.5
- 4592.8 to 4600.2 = 29.7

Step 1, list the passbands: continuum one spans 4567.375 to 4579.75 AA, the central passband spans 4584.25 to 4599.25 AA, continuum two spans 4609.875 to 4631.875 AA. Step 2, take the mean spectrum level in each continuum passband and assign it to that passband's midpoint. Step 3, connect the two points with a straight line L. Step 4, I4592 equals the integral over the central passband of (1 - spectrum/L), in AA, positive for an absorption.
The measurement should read 2.26 AA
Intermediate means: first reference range 33.2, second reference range 36.2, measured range 29.2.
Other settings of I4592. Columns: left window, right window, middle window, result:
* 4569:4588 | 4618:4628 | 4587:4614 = 2.9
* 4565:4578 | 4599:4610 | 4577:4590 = 0.9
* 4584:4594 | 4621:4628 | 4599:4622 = 0.5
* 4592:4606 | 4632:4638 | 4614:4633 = -1.5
